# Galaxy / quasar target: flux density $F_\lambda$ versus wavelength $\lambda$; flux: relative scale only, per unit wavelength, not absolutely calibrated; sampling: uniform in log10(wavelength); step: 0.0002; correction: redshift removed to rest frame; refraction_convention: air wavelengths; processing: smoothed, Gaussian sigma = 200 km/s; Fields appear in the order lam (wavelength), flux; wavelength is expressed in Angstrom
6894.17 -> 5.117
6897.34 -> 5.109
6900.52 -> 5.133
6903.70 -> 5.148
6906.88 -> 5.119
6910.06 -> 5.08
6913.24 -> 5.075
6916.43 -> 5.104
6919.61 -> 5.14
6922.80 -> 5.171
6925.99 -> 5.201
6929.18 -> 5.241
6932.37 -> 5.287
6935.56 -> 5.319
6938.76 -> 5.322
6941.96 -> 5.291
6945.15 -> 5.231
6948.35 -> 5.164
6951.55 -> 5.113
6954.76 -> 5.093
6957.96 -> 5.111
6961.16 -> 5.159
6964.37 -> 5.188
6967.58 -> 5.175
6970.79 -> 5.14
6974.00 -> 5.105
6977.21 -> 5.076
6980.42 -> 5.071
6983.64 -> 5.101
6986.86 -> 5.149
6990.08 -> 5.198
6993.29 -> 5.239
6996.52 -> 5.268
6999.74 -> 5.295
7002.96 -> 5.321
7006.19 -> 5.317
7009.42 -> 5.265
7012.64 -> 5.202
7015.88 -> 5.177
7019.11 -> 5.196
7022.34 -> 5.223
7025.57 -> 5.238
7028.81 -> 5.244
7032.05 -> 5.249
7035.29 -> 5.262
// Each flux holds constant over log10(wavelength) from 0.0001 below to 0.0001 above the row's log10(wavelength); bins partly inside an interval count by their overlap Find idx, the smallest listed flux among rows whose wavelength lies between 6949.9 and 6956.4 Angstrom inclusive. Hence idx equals 5.093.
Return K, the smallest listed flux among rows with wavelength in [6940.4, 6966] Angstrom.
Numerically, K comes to 5.093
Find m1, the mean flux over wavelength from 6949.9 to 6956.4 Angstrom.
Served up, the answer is 5.1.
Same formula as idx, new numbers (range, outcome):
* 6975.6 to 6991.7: 5.071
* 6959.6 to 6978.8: 5.076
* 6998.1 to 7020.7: 5.177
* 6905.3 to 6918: 5.075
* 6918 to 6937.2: 5.14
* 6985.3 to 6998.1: 5.149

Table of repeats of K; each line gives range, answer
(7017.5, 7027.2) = 5.196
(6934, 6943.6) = 5.291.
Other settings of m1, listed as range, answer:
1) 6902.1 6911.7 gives 5.12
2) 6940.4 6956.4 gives 5.18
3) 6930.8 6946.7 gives 5.29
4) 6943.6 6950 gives 5.2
